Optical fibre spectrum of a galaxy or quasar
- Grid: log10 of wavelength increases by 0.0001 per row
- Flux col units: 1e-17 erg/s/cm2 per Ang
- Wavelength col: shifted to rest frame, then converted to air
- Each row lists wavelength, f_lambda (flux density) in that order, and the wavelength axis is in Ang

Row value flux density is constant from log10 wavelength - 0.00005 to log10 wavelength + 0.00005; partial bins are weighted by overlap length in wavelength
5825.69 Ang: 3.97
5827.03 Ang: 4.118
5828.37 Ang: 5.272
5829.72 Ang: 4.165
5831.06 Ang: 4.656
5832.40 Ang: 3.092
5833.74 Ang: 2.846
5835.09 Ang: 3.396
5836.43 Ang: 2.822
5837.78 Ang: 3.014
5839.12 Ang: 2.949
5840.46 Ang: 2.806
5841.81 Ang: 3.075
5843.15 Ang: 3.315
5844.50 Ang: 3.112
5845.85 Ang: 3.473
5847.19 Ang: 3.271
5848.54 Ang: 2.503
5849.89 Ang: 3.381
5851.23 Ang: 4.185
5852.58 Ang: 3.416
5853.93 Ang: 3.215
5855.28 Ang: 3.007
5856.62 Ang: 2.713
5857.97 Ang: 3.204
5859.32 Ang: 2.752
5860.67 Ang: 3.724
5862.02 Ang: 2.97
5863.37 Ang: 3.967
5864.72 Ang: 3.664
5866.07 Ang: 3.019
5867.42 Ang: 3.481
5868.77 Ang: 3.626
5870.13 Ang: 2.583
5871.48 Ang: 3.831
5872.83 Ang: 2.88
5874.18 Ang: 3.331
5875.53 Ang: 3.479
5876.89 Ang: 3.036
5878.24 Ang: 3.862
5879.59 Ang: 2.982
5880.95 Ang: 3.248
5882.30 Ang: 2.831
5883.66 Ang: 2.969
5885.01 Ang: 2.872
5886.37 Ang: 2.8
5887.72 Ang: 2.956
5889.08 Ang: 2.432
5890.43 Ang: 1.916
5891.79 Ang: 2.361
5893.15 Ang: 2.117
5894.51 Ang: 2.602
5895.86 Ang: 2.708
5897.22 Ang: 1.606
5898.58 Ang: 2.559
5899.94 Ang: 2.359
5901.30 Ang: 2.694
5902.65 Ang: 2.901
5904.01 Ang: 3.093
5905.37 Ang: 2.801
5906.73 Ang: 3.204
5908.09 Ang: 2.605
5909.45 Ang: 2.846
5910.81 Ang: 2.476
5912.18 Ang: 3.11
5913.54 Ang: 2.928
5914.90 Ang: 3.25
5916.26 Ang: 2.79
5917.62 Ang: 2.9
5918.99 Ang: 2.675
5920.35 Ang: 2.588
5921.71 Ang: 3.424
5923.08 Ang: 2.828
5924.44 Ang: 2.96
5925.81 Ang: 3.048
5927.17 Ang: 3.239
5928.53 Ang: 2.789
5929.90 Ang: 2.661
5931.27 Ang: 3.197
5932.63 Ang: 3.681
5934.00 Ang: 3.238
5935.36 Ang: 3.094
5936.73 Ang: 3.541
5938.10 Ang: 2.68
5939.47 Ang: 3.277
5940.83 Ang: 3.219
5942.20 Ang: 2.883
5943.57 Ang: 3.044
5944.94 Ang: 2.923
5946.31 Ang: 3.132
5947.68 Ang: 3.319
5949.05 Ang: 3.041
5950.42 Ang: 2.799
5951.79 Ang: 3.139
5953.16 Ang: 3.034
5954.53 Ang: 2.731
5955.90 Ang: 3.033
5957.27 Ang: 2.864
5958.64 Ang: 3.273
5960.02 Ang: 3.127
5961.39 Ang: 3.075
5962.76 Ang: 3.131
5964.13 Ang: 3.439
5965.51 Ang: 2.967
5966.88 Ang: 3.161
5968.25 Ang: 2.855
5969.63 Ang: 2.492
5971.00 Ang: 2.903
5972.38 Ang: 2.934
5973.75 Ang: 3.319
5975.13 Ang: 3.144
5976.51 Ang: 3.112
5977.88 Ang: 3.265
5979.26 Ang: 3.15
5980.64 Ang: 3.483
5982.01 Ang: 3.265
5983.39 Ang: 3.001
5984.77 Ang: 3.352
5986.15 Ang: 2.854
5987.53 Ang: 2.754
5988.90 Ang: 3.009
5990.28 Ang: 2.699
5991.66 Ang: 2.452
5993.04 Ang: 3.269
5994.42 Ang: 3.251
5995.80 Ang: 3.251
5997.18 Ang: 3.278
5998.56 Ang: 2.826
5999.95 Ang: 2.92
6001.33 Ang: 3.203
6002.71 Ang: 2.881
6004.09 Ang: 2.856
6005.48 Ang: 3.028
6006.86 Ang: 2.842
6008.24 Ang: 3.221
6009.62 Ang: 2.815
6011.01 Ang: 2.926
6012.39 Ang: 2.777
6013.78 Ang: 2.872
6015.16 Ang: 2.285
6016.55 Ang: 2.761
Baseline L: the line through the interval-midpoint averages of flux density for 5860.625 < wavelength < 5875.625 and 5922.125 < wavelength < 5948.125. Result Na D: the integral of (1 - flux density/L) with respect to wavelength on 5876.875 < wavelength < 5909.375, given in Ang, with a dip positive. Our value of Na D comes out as 5.4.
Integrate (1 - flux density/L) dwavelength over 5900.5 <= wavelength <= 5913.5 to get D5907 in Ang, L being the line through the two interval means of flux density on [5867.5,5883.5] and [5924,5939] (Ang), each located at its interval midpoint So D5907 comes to 1.3 Ang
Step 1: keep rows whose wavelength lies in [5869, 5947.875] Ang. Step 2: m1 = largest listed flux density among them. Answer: 3.862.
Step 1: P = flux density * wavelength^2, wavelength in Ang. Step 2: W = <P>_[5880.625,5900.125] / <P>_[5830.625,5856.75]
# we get 0.8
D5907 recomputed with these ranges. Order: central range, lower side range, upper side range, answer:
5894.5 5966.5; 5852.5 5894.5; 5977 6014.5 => 1.94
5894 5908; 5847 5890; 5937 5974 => 2.13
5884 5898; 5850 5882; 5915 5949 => 3.32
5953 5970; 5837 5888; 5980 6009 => 0.28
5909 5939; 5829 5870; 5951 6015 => 1.30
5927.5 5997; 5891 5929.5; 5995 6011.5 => -4.10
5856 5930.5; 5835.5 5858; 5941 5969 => 4.18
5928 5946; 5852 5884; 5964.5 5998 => 0.17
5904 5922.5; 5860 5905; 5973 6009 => 0.52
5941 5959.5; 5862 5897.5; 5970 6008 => 0.00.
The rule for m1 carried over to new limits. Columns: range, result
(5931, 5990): 3.681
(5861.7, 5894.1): 3.967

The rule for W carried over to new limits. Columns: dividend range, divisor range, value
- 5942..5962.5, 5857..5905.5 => 1.05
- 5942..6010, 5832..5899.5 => 1.04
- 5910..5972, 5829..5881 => 0.95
